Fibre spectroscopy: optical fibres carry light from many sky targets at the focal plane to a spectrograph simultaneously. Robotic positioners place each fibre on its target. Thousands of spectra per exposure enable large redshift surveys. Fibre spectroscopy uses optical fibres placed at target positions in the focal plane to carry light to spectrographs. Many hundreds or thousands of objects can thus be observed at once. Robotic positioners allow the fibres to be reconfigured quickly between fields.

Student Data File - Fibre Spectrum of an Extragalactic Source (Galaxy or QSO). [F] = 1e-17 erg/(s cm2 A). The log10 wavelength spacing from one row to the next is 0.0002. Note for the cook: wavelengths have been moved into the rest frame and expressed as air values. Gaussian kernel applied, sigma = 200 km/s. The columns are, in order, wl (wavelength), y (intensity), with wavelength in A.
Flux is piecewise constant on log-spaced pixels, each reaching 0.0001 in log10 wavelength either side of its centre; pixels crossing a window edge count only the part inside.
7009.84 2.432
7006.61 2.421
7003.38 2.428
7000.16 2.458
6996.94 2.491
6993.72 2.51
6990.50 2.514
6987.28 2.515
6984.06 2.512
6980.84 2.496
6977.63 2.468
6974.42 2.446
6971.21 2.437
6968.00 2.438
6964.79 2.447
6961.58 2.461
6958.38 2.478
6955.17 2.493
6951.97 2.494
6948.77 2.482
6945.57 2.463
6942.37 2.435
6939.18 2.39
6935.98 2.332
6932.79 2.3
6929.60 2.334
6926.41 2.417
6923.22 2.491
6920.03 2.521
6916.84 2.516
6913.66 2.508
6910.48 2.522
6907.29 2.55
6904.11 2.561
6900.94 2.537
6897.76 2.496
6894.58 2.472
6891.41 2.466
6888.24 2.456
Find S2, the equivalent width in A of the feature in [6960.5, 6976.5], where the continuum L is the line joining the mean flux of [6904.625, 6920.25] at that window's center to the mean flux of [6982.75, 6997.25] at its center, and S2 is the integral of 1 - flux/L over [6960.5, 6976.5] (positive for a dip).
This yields 0.4 A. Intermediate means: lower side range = 2.53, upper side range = 2.51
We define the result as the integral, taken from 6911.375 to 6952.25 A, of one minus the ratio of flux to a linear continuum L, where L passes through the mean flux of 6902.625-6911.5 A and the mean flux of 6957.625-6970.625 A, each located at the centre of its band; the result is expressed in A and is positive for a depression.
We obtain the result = 1.1 A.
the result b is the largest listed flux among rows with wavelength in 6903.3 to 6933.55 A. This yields 2.561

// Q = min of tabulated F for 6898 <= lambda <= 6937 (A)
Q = 2.3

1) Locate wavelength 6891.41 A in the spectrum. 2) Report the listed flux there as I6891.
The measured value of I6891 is 2.466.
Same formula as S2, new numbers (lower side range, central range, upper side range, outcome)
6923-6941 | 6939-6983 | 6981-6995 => -0.4 A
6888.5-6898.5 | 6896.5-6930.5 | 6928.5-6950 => -0.8 A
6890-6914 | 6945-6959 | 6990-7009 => 0.0 A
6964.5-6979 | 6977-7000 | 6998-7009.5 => -0.5 A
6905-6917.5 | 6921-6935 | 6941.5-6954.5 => 0.6 A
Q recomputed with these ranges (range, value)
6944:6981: 2.437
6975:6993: 2.468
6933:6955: 2.332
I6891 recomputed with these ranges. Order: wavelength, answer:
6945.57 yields 2.463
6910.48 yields 2.522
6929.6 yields 2.334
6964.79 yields 2.447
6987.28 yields 2.515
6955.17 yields 2.493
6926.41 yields 2.417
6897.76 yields 2.496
